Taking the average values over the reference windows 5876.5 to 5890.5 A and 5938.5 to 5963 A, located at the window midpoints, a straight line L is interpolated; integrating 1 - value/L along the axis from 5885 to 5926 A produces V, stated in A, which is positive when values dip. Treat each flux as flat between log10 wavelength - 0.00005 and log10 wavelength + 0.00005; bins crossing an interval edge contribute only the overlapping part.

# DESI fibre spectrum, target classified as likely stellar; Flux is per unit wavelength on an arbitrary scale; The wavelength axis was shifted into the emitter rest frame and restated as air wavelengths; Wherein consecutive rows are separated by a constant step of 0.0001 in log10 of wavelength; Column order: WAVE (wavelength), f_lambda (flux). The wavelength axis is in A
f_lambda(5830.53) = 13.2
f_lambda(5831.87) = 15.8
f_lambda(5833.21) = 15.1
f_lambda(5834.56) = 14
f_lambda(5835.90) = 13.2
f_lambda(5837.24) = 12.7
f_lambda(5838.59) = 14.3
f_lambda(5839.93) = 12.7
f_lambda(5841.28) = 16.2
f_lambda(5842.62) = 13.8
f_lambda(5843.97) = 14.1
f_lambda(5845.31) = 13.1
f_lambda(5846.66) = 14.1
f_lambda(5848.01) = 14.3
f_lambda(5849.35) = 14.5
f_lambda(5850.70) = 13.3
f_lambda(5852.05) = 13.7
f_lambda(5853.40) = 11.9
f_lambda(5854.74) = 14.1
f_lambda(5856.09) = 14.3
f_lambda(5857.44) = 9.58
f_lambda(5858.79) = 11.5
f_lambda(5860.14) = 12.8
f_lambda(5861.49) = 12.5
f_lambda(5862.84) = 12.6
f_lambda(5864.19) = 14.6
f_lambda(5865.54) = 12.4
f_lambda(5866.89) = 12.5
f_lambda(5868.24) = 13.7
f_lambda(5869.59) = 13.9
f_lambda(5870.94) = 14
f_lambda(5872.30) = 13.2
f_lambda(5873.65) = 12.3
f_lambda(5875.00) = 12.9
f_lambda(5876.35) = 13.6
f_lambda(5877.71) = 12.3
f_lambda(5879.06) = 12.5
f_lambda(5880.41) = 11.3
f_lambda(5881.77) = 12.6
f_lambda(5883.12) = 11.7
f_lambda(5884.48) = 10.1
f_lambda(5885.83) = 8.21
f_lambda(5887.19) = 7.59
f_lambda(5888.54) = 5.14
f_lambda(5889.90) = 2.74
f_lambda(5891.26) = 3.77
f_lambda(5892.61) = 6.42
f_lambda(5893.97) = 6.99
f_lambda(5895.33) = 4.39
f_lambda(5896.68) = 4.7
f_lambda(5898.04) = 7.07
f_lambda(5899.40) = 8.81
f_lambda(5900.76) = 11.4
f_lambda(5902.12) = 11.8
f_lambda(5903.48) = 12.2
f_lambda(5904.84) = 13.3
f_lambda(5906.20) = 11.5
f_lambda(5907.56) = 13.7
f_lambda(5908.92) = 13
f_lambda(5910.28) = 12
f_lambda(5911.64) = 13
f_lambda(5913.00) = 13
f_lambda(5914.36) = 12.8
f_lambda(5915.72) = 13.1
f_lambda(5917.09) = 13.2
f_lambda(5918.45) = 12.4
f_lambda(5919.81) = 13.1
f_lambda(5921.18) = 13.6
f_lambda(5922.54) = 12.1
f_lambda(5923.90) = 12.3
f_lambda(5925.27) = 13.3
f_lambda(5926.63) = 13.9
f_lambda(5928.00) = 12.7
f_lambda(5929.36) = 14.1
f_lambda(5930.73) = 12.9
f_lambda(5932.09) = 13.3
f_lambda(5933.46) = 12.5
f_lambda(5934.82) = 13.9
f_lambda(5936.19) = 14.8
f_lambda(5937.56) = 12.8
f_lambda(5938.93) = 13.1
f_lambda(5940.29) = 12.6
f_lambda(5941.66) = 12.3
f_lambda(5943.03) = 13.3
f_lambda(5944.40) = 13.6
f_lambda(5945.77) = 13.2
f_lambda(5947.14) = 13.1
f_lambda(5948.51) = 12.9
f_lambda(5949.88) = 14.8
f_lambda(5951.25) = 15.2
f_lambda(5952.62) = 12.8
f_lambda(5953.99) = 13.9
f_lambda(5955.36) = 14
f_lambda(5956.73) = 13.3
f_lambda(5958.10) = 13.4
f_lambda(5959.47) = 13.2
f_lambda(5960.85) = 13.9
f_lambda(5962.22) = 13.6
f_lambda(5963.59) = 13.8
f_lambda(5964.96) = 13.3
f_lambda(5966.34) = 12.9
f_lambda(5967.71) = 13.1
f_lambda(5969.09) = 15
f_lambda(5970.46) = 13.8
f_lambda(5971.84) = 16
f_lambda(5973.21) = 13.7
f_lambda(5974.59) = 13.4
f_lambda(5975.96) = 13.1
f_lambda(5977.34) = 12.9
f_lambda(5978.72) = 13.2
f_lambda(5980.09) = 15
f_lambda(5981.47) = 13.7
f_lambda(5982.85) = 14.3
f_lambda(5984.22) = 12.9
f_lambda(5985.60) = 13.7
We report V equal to 2.9 A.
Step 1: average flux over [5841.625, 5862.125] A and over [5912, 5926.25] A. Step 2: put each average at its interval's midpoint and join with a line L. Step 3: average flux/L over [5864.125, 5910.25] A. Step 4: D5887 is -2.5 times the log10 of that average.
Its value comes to 0.24 mag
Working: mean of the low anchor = 13.2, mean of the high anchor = 12.9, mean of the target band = 10.4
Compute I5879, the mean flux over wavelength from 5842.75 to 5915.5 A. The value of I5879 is 11.4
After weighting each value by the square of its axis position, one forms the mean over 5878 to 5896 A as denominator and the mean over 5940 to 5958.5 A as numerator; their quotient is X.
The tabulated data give 1.71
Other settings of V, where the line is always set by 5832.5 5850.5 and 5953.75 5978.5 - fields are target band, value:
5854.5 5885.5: 2.98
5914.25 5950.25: 1.55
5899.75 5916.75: 1.61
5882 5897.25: 7.87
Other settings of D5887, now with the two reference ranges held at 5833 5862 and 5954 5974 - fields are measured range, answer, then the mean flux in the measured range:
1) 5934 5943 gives 0.04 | 13.2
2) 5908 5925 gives 0.07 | 12.8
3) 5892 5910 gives 0.37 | 9.7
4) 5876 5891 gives 0.38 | 9.54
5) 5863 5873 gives 0.00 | 13.4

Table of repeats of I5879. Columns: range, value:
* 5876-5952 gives 11.5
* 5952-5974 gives 13.7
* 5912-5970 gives 13.3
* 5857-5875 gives 12.8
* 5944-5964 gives 13.6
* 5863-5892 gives 11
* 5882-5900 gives 6.88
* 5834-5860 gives 13.4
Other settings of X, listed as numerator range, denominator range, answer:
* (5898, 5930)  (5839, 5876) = 0.96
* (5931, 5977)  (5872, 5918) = 1.34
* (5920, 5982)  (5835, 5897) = 1.20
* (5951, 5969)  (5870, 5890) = 1.27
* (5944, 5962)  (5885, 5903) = 2.00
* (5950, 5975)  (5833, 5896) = 1.21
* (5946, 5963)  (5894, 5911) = 1.36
